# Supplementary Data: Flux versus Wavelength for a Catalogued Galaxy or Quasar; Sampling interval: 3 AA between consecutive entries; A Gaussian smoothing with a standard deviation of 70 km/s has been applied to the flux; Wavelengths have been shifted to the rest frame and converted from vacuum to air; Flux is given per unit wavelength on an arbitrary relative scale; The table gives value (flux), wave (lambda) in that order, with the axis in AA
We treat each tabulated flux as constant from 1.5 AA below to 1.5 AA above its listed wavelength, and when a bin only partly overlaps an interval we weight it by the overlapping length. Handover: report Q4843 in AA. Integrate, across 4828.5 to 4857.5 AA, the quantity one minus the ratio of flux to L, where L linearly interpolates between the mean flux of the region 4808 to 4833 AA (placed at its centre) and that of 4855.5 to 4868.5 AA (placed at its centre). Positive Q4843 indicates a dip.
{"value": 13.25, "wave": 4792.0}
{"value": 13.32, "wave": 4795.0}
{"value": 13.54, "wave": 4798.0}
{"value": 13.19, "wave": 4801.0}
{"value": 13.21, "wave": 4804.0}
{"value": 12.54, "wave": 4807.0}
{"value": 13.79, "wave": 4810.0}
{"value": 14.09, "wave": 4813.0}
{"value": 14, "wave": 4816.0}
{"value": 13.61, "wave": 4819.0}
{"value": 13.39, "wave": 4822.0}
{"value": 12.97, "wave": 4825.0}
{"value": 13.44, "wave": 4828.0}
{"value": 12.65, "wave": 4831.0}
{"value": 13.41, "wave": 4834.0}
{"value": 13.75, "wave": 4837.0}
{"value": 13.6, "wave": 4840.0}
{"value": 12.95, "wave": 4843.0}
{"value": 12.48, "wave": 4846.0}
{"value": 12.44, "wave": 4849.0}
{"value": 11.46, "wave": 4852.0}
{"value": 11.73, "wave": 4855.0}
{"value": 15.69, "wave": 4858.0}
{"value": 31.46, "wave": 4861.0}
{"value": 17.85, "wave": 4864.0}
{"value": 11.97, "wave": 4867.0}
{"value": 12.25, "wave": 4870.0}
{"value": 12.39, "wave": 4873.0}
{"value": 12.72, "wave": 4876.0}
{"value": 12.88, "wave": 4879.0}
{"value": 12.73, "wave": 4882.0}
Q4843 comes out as 6.0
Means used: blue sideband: 13.5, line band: 12.8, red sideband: 18.7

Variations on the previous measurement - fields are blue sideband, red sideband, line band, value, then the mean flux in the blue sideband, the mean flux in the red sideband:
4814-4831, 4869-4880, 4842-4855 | 0.8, 13.4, 12.6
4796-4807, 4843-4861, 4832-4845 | 0.6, 13.2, 14.3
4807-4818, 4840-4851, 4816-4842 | -0.3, 13.8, 12.7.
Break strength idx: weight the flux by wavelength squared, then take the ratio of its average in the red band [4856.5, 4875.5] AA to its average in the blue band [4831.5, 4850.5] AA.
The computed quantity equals 1.3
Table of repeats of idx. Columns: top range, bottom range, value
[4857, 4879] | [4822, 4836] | 1.24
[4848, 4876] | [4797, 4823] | 1.15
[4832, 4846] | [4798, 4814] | 1.01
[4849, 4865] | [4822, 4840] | 1.30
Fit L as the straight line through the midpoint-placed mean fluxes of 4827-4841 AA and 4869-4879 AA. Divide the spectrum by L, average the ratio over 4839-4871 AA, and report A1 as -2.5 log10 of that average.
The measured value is -0.16 mag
